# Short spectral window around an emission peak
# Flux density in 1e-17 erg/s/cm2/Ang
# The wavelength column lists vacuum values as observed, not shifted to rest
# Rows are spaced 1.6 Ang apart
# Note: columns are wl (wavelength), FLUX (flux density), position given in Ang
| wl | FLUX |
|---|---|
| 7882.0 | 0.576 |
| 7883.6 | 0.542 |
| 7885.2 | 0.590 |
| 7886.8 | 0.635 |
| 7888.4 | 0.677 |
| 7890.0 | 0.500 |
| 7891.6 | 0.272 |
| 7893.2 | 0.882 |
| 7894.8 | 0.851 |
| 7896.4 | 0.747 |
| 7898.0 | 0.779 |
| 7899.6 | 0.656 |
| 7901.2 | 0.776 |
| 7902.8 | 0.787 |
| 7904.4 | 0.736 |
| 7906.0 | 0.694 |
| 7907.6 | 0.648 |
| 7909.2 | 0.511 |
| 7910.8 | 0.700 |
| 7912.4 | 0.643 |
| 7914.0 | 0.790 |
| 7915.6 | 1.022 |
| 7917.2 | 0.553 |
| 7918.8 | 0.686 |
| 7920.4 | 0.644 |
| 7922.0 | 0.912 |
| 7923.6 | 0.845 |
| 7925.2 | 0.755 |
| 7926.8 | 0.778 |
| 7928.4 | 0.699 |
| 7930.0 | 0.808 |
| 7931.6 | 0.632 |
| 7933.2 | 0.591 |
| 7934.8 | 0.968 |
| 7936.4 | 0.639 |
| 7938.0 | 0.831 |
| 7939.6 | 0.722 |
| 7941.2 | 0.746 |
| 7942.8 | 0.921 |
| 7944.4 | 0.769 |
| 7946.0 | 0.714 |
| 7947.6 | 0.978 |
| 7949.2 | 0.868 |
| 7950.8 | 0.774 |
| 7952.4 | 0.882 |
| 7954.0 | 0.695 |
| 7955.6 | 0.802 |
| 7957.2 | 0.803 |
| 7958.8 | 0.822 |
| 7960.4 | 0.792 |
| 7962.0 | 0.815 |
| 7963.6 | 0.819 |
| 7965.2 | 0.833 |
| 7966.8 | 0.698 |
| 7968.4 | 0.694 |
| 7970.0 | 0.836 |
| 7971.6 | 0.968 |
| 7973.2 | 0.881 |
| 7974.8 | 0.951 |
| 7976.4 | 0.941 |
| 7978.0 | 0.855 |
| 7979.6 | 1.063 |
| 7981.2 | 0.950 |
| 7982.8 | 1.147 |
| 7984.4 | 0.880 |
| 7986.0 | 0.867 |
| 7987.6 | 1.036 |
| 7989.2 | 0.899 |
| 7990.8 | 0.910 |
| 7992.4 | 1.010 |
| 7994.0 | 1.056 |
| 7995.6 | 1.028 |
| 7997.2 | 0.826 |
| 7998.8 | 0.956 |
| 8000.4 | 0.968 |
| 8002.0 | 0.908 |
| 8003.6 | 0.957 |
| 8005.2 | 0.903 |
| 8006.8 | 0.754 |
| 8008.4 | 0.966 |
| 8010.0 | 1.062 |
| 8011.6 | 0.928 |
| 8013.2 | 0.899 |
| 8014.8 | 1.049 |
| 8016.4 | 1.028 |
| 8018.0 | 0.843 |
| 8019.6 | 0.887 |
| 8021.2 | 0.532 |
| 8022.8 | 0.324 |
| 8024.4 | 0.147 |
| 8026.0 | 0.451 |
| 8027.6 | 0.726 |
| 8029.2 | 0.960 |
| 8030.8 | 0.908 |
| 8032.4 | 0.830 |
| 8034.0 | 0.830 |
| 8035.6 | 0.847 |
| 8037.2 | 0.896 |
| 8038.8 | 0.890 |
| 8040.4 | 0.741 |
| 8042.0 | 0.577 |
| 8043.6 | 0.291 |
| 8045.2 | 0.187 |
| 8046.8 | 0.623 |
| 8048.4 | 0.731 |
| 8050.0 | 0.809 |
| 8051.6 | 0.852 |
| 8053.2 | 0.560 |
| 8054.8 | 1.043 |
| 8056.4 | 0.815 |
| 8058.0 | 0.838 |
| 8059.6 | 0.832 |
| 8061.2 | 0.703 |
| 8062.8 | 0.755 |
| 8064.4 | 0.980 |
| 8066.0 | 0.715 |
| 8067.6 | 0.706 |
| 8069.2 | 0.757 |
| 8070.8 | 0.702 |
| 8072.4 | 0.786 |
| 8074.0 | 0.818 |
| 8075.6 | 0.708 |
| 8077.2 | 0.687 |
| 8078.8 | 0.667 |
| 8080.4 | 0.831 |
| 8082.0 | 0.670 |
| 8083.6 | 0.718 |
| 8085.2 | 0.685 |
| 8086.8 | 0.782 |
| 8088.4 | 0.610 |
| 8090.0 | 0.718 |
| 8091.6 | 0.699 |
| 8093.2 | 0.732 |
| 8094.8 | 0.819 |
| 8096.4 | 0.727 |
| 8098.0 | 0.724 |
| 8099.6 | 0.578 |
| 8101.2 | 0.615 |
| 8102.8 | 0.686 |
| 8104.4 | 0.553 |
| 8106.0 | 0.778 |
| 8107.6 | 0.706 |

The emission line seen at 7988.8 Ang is Mg II 2798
